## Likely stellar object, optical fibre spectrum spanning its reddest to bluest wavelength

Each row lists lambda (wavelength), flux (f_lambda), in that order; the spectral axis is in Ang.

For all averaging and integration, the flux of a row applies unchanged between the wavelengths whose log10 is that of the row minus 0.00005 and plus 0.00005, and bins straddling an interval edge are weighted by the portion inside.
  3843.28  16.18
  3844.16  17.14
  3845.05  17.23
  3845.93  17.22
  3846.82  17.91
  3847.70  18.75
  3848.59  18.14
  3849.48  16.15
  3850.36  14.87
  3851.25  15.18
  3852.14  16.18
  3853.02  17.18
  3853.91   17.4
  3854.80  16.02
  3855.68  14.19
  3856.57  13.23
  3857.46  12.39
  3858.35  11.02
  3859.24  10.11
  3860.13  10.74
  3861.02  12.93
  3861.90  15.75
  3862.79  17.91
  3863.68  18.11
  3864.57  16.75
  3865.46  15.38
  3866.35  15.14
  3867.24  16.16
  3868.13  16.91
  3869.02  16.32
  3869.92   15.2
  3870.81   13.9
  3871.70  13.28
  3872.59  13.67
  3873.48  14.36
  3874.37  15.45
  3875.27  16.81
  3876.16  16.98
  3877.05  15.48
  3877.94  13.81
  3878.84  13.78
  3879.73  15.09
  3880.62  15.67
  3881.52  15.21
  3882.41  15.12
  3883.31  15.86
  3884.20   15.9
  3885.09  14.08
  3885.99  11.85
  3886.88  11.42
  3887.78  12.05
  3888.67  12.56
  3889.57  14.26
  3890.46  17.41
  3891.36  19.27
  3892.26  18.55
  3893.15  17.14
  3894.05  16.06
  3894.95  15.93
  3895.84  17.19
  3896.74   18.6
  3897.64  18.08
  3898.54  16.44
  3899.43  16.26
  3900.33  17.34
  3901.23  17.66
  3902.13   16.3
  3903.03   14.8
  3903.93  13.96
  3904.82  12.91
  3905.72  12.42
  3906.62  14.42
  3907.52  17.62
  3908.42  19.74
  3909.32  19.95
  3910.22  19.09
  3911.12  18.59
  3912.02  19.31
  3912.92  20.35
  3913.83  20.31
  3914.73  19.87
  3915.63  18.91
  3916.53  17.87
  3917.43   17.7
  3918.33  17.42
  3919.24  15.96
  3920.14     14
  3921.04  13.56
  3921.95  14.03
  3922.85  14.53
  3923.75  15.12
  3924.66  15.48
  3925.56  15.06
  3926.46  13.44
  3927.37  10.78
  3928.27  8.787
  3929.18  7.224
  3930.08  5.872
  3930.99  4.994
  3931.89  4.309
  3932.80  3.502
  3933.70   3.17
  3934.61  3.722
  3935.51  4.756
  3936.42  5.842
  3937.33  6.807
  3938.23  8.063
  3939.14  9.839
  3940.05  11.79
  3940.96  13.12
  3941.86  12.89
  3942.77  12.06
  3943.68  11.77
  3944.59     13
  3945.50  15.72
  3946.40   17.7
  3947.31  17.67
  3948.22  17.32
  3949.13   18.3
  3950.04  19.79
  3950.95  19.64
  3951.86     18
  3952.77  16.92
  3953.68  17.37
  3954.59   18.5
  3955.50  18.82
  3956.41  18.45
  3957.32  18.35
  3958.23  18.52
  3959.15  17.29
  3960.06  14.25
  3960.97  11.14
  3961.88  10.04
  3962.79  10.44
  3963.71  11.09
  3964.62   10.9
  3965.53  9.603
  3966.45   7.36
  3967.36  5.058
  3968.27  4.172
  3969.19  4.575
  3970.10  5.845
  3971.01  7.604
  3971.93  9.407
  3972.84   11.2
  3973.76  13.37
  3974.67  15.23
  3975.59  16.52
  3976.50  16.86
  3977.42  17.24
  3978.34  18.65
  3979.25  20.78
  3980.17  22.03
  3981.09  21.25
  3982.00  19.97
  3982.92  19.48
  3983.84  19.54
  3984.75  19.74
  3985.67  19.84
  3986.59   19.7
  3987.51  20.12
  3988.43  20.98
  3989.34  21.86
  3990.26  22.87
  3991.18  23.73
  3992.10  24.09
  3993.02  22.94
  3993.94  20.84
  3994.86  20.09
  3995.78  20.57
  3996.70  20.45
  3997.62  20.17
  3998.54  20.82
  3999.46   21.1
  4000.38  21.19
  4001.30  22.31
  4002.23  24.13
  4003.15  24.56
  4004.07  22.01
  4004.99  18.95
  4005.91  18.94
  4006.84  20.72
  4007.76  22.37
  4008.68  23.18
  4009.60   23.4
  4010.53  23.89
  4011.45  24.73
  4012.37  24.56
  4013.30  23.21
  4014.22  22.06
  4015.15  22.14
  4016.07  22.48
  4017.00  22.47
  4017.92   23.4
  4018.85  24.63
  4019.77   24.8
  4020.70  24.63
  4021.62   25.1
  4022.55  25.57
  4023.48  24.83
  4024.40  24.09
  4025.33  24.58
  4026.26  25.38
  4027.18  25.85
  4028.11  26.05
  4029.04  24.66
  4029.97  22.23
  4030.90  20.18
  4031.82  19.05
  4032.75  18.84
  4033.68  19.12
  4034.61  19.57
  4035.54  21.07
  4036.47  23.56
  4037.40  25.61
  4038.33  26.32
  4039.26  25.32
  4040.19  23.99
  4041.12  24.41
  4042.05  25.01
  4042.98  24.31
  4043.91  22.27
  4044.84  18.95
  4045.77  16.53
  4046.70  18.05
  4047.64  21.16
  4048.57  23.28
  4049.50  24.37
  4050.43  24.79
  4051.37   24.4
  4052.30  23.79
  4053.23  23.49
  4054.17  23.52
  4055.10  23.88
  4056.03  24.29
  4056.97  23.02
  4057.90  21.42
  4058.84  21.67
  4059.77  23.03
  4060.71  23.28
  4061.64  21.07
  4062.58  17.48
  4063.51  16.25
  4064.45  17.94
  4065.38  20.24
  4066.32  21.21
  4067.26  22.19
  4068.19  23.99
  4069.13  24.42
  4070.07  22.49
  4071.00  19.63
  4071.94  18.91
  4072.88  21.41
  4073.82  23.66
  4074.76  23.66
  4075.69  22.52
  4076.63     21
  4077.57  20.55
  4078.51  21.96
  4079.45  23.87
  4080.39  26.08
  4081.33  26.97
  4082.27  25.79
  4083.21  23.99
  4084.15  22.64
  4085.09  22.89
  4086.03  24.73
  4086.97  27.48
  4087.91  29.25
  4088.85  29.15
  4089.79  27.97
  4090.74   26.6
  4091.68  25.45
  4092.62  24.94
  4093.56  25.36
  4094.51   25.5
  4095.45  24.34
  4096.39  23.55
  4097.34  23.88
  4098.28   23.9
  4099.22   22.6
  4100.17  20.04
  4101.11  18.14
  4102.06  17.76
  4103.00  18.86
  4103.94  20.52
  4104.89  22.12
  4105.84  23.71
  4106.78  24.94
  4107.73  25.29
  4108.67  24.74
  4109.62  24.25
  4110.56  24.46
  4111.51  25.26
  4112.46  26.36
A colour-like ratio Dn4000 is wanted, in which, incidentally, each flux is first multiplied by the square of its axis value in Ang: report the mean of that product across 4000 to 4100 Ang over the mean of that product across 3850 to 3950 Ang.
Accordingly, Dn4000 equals 1.7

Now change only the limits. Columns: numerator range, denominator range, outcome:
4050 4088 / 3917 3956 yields 1.92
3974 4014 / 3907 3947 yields 1.67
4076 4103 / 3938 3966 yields 1.74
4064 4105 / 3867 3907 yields 1.67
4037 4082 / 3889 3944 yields 1.73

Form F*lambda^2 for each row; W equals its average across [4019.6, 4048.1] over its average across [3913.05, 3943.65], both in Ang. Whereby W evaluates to 2.1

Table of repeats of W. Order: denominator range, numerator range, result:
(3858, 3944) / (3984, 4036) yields 1.66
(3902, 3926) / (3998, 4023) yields 1.44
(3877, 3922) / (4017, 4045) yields 1.54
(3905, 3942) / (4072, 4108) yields 2.00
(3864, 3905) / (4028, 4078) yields 1.55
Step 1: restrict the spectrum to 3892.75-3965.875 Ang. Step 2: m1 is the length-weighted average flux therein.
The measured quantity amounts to 14.3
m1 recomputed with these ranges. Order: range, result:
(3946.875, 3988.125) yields 15.3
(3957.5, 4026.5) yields 19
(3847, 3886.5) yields 15.1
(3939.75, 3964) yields 15.6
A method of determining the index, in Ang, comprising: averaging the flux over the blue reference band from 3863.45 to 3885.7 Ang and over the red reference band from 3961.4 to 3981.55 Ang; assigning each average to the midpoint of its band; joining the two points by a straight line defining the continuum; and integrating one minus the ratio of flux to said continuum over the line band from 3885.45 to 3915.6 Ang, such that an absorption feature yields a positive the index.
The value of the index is -4.5 Ang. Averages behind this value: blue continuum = 15.3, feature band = 16.6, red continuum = 12.2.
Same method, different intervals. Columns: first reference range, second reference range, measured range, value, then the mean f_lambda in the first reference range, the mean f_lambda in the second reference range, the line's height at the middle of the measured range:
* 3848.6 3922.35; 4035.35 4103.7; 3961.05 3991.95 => 6.90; 15.8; 23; 19.3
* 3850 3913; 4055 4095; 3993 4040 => -4.03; 15.6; 23.3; 20.9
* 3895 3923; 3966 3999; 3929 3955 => 8.05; 17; 17.1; 17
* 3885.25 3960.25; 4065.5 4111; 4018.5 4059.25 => -4.50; 14.6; 23.5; 20.9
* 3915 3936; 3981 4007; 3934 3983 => 7.60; 11.4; 21.1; 16.1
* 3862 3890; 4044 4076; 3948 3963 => 0.97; 15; 21.8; 17.9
